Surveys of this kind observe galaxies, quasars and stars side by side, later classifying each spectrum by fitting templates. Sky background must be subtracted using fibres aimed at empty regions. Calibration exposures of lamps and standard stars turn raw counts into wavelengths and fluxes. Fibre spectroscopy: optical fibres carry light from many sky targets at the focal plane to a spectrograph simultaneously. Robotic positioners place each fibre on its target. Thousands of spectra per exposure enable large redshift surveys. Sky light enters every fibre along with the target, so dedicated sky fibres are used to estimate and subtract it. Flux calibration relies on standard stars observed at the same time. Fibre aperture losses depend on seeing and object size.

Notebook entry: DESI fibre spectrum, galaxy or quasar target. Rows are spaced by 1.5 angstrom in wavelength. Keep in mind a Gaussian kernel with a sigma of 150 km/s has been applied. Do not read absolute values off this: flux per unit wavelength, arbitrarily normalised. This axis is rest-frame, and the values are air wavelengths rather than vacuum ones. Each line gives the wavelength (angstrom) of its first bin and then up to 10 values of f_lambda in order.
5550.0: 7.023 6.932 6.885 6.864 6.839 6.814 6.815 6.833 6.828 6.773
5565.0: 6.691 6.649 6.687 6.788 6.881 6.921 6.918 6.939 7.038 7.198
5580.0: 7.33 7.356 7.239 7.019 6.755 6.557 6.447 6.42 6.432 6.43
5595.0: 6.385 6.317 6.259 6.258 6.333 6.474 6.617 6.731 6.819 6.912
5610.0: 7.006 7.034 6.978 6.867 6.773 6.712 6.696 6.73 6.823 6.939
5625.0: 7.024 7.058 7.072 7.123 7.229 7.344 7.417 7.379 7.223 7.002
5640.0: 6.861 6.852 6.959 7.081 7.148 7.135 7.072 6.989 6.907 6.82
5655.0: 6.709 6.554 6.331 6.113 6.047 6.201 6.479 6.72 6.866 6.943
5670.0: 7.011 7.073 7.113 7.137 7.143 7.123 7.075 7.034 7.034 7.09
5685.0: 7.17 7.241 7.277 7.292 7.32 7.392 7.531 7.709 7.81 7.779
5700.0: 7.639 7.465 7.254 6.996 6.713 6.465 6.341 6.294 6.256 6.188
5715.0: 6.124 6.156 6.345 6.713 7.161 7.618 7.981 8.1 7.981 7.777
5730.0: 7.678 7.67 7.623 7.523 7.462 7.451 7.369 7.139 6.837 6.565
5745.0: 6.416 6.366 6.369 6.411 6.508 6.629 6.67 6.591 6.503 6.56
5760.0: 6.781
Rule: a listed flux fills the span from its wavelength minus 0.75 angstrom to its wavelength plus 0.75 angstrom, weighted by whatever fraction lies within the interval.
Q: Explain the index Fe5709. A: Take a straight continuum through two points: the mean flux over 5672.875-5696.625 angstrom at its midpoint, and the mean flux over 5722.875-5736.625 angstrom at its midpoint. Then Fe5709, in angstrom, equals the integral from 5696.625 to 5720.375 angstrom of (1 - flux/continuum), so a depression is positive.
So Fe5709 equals 2.3 angstrom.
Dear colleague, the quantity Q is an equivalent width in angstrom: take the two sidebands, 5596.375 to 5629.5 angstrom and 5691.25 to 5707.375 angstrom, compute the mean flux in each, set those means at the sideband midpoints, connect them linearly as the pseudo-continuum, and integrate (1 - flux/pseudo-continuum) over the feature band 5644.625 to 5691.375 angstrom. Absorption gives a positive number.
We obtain 1.7 angstrom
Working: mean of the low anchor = 6.76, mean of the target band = 6.91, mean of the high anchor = 7.39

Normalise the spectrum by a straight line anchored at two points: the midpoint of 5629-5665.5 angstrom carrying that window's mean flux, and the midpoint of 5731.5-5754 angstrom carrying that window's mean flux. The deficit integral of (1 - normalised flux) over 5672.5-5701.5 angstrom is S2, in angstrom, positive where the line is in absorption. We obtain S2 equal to -1.8 angstrom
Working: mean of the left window 6.87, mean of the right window 6.92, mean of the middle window 7.32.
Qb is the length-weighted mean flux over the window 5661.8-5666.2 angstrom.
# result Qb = 6.47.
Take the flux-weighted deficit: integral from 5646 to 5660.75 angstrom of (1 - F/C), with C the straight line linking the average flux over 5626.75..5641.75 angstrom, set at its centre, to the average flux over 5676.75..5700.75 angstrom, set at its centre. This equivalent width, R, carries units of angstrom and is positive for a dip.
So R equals 1.0 angstrom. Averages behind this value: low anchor 7.16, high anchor 7.34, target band 6.73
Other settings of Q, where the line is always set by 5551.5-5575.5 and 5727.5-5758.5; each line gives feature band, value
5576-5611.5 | 0.66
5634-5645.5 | -0.32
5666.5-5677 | -0.20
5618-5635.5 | -0.45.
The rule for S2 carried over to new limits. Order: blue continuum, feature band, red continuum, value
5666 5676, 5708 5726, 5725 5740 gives 1.8 angstrom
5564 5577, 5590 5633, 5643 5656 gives 0.9 angstrom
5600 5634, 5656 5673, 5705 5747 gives 0.8 angstrom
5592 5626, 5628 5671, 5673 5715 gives 0.0 angstrom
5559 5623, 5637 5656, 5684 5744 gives 0.0 angstrom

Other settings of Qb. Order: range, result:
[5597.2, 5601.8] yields 6.29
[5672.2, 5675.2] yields 7.12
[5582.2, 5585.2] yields 7.13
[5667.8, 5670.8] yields 6.98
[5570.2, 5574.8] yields 6.91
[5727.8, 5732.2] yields 7.71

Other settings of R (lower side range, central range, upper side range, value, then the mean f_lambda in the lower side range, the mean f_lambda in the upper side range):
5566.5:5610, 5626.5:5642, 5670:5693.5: -0.46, 6.73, 7.17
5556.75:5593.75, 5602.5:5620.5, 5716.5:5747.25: 0.32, 6.84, 7.26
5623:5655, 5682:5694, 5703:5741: -0.30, 7.07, 7.09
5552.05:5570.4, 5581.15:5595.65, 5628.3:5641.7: 0.50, 6.79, 7.17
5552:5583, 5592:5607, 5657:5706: 1.10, 6.91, 7.07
